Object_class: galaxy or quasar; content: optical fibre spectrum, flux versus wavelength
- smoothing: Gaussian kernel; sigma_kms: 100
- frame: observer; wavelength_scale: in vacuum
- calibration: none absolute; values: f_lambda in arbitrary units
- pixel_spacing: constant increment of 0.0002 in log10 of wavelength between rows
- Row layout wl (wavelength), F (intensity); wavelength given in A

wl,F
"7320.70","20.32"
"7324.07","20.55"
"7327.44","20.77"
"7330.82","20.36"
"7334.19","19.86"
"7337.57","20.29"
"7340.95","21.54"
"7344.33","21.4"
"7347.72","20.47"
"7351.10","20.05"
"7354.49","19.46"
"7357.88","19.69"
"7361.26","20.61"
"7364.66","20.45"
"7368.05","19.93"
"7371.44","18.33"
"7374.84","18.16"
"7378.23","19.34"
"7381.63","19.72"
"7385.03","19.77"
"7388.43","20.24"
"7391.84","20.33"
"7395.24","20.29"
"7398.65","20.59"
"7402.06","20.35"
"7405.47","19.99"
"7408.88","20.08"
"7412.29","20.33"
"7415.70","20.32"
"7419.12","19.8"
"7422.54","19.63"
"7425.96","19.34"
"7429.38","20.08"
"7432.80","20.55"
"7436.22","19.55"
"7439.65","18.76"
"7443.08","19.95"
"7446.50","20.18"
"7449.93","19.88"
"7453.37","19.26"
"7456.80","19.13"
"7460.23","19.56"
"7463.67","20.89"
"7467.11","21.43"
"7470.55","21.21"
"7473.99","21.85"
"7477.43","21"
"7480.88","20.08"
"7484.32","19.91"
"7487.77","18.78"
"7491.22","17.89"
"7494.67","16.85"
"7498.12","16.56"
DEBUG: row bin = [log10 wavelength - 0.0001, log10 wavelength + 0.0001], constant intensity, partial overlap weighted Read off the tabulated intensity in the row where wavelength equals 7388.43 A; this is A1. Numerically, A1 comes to 20.24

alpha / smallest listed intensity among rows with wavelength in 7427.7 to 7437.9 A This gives 19.55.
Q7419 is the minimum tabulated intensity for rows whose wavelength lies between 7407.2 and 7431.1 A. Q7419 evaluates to 19.34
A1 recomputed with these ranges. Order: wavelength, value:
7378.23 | 19.34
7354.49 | 19.46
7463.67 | 20.89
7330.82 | 20.36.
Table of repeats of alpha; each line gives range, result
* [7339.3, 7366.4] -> 19.46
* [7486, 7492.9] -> 17.89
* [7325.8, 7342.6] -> 19.86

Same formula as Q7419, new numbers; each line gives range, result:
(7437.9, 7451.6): 18.76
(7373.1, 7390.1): 18.16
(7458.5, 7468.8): 19.56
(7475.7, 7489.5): 18.78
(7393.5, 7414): 19.99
